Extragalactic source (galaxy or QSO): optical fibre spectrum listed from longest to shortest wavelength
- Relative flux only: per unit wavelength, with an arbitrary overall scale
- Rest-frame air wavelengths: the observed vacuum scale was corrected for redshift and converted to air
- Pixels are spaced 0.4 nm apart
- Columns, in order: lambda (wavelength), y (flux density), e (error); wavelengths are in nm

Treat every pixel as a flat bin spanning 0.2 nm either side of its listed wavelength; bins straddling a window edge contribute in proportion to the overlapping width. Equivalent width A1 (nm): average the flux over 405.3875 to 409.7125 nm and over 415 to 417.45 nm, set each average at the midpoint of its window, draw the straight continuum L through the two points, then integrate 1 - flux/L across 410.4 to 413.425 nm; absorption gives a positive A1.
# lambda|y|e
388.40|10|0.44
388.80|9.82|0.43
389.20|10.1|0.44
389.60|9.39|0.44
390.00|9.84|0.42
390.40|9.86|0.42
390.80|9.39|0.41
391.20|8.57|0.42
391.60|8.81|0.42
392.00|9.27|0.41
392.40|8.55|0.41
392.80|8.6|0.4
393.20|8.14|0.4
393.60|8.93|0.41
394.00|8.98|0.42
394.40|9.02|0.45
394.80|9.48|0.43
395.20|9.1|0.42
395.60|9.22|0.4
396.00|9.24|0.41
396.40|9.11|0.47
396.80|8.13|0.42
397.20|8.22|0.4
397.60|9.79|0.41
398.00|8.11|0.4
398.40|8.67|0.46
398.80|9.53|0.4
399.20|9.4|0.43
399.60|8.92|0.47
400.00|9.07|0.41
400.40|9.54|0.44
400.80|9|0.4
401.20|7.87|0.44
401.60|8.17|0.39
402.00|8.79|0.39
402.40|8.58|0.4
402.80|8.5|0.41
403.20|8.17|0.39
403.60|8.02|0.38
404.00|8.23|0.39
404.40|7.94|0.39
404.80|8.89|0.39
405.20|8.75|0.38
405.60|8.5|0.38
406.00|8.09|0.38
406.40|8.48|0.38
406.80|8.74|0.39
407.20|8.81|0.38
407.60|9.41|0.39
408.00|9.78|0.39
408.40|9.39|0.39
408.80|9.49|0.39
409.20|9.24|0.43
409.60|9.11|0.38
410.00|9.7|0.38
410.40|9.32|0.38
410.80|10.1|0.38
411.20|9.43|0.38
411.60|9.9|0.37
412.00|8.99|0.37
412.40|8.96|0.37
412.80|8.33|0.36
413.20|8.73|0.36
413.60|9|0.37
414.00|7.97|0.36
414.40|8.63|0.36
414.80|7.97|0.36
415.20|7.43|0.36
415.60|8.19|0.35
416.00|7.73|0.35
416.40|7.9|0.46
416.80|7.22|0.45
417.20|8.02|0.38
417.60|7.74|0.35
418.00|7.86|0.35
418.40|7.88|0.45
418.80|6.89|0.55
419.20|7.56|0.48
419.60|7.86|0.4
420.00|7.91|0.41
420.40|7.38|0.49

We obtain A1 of -0.302 nm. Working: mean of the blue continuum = 9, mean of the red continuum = 7.75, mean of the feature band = 9.21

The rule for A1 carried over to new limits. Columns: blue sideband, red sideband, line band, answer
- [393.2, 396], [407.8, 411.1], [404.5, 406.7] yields 0.20 nm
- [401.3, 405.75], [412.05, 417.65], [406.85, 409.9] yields -0.37 nm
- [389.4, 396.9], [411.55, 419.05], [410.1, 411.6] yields -0.24 nm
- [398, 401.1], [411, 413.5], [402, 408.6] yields 0.30 nm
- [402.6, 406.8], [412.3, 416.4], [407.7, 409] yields -0.19 nm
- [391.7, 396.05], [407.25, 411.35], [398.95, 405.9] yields 0.47 nm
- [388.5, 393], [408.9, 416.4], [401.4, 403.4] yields 0.13 nm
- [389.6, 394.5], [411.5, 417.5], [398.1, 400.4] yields -0.09 nm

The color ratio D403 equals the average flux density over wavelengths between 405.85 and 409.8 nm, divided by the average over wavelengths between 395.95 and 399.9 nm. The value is 1.0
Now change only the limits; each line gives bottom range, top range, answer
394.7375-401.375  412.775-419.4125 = 0.89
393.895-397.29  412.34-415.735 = 0.93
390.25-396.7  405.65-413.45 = 1.02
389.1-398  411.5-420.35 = 0.89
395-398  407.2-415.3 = 1.02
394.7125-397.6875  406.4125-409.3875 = 1.03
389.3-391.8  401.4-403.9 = 0.90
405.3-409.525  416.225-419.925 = 0.85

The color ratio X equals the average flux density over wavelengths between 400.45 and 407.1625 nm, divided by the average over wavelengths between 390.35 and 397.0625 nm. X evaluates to 0.9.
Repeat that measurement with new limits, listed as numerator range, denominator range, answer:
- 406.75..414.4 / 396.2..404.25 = 1.06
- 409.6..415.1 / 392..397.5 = 1.01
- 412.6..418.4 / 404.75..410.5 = 0.89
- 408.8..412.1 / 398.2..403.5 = 1.08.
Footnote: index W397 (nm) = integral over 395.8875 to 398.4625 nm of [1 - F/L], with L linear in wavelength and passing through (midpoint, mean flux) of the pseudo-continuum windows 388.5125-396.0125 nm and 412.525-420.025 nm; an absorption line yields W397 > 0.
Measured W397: 0.055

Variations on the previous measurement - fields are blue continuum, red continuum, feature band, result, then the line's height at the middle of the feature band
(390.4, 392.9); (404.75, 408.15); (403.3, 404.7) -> 0.112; 8.83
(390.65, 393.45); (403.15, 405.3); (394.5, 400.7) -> -0.346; 8.56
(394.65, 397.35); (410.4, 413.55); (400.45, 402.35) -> 0.099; 9.02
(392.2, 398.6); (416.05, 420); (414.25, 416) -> -0.040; 7.82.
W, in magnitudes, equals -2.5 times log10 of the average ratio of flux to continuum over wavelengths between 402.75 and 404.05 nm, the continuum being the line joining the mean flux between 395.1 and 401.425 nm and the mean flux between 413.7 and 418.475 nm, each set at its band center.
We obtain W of 0.056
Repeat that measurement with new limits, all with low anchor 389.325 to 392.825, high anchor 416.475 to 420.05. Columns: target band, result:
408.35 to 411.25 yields -0.17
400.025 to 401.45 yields -0.02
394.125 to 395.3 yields -0.03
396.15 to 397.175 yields 0.04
